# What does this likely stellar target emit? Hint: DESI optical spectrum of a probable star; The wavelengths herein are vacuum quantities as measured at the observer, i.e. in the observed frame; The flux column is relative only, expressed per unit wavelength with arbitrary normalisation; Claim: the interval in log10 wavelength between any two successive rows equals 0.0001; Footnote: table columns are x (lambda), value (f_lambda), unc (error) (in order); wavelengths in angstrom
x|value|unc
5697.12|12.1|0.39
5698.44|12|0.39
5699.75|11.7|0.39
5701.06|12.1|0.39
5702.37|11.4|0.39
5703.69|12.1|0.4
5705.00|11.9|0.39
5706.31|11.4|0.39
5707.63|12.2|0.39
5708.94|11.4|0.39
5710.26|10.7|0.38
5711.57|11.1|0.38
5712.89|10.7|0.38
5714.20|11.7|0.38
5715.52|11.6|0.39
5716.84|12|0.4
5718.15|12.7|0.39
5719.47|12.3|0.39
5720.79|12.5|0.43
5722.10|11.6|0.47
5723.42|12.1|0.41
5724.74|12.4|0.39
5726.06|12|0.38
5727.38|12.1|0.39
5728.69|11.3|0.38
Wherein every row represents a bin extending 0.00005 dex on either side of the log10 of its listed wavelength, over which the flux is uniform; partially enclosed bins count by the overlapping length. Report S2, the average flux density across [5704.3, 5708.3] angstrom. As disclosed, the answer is 11.9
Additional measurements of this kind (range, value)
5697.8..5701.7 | 11.9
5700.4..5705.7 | 11.9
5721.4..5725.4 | 12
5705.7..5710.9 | 11.4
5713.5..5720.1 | 12.1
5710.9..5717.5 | 11.4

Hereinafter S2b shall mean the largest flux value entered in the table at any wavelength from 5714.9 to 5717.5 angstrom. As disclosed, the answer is 12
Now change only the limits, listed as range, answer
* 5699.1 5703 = 12.1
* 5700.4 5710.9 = 12.2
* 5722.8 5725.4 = 12.4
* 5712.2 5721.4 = 12.7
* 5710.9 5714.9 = 11.7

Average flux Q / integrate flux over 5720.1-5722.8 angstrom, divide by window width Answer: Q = 12.1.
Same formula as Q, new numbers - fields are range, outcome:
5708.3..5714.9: 11.1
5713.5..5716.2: 11.6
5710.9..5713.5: 10.9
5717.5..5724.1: 12.2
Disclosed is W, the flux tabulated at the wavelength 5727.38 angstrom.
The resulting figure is 12.1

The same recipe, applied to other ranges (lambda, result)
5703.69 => 12.1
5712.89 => 10.7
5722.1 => 11.6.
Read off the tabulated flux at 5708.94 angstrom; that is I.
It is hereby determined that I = 11.4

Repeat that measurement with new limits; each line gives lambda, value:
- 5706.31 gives 11.4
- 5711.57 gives 11.1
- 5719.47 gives 12.3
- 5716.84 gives 12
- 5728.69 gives 11.3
